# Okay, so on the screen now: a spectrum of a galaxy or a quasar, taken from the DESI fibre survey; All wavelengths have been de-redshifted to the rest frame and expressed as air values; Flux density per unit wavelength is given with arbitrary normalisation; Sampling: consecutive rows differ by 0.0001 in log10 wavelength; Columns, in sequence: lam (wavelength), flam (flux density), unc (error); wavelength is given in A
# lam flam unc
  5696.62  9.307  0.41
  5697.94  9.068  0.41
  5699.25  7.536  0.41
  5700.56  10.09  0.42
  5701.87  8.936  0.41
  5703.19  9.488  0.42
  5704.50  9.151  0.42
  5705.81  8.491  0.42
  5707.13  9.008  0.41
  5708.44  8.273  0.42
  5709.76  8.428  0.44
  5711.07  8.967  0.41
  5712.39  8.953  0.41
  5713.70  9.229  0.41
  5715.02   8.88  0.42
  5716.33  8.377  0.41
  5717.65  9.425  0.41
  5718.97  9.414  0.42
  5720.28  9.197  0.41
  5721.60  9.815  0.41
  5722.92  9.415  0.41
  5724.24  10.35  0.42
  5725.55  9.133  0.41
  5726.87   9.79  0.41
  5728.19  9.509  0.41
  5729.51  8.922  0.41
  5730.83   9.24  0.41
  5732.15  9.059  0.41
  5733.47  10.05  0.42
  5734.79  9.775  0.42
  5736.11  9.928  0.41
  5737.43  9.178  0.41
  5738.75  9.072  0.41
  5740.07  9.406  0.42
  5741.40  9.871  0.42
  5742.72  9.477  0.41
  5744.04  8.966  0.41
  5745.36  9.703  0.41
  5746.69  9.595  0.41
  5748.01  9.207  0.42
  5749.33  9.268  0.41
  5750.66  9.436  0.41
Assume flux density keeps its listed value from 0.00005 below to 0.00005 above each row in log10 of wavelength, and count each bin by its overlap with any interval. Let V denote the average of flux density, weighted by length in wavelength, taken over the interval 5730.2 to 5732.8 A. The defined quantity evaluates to 9.15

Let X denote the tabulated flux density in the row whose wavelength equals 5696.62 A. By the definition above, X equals 9.307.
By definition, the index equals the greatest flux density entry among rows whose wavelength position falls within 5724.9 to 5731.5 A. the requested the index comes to 9.79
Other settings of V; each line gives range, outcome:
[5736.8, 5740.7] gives 9.22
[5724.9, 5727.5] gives 9.45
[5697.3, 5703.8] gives 9.02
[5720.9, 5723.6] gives 9.59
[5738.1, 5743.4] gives 9.45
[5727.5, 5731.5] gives 9.22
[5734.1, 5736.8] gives 9.85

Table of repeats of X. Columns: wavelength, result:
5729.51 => 8.922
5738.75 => 9.072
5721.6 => 9.815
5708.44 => 8.273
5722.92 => 9.415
